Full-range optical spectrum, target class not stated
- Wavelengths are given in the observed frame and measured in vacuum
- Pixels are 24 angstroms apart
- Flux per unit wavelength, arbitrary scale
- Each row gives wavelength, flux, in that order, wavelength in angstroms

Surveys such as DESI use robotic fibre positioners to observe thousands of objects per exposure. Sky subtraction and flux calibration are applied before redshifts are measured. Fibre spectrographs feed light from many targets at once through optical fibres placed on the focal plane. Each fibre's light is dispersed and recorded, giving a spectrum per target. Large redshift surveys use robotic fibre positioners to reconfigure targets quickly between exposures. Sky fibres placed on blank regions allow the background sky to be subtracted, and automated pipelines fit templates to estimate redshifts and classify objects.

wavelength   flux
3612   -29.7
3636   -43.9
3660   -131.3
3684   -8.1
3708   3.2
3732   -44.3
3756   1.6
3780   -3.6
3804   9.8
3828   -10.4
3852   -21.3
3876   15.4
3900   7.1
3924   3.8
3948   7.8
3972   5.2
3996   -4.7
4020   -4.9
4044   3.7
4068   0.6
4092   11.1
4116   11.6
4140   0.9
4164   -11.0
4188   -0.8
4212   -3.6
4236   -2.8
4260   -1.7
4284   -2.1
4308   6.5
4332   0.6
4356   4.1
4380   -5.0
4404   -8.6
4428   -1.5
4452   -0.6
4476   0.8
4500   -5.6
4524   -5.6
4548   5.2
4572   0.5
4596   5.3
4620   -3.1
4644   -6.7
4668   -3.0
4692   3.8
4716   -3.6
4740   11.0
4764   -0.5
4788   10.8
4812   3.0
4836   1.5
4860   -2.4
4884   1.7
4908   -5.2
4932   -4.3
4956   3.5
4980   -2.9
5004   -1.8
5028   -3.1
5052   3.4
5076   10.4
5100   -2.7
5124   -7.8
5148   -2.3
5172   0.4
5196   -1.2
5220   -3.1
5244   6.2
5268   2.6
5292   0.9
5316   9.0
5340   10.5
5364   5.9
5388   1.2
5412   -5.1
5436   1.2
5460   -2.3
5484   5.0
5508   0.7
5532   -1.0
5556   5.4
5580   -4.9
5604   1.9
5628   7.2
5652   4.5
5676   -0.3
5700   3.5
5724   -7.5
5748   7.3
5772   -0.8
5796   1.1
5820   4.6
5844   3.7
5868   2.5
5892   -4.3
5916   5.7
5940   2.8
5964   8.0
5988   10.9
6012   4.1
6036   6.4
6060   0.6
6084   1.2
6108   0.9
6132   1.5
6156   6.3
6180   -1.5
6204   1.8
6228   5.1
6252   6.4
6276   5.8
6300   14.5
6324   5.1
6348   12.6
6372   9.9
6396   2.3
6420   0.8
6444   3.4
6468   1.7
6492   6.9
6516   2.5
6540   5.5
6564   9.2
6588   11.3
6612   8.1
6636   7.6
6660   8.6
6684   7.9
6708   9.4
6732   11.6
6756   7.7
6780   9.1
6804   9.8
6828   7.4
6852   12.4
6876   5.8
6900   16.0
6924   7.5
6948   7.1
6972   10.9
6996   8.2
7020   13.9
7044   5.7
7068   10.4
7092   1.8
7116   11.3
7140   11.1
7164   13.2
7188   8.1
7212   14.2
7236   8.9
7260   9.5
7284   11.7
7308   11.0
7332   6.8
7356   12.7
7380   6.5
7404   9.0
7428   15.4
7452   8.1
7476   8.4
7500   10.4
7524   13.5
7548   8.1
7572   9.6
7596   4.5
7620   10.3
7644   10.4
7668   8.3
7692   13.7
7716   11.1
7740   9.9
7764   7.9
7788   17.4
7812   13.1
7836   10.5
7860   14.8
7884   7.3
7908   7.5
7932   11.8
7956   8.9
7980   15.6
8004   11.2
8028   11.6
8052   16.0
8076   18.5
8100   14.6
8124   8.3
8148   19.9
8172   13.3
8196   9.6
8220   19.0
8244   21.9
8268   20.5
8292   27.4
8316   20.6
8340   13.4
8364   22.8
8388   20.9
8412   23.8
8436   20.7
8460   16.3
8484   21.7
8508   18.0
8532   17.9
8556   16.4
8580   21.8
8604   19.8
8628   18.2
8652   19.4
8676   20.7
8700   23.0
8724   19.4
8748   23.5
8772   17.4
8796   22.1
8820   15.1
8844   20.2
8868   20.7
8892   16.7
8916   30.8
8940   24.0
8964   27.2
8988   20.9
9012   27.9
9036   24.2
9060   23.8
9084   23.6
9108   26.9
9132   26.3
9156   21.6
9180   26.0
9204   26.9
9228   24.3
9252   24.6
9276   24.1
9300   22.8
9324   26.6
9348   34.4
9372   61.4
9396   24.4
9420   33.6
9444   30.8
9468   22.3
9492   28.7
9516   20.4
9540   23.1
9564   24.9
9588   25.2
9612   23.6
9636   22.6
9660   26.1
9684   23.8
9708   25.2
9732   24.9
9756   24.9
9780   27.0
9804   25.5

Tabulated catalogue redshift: 1.063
